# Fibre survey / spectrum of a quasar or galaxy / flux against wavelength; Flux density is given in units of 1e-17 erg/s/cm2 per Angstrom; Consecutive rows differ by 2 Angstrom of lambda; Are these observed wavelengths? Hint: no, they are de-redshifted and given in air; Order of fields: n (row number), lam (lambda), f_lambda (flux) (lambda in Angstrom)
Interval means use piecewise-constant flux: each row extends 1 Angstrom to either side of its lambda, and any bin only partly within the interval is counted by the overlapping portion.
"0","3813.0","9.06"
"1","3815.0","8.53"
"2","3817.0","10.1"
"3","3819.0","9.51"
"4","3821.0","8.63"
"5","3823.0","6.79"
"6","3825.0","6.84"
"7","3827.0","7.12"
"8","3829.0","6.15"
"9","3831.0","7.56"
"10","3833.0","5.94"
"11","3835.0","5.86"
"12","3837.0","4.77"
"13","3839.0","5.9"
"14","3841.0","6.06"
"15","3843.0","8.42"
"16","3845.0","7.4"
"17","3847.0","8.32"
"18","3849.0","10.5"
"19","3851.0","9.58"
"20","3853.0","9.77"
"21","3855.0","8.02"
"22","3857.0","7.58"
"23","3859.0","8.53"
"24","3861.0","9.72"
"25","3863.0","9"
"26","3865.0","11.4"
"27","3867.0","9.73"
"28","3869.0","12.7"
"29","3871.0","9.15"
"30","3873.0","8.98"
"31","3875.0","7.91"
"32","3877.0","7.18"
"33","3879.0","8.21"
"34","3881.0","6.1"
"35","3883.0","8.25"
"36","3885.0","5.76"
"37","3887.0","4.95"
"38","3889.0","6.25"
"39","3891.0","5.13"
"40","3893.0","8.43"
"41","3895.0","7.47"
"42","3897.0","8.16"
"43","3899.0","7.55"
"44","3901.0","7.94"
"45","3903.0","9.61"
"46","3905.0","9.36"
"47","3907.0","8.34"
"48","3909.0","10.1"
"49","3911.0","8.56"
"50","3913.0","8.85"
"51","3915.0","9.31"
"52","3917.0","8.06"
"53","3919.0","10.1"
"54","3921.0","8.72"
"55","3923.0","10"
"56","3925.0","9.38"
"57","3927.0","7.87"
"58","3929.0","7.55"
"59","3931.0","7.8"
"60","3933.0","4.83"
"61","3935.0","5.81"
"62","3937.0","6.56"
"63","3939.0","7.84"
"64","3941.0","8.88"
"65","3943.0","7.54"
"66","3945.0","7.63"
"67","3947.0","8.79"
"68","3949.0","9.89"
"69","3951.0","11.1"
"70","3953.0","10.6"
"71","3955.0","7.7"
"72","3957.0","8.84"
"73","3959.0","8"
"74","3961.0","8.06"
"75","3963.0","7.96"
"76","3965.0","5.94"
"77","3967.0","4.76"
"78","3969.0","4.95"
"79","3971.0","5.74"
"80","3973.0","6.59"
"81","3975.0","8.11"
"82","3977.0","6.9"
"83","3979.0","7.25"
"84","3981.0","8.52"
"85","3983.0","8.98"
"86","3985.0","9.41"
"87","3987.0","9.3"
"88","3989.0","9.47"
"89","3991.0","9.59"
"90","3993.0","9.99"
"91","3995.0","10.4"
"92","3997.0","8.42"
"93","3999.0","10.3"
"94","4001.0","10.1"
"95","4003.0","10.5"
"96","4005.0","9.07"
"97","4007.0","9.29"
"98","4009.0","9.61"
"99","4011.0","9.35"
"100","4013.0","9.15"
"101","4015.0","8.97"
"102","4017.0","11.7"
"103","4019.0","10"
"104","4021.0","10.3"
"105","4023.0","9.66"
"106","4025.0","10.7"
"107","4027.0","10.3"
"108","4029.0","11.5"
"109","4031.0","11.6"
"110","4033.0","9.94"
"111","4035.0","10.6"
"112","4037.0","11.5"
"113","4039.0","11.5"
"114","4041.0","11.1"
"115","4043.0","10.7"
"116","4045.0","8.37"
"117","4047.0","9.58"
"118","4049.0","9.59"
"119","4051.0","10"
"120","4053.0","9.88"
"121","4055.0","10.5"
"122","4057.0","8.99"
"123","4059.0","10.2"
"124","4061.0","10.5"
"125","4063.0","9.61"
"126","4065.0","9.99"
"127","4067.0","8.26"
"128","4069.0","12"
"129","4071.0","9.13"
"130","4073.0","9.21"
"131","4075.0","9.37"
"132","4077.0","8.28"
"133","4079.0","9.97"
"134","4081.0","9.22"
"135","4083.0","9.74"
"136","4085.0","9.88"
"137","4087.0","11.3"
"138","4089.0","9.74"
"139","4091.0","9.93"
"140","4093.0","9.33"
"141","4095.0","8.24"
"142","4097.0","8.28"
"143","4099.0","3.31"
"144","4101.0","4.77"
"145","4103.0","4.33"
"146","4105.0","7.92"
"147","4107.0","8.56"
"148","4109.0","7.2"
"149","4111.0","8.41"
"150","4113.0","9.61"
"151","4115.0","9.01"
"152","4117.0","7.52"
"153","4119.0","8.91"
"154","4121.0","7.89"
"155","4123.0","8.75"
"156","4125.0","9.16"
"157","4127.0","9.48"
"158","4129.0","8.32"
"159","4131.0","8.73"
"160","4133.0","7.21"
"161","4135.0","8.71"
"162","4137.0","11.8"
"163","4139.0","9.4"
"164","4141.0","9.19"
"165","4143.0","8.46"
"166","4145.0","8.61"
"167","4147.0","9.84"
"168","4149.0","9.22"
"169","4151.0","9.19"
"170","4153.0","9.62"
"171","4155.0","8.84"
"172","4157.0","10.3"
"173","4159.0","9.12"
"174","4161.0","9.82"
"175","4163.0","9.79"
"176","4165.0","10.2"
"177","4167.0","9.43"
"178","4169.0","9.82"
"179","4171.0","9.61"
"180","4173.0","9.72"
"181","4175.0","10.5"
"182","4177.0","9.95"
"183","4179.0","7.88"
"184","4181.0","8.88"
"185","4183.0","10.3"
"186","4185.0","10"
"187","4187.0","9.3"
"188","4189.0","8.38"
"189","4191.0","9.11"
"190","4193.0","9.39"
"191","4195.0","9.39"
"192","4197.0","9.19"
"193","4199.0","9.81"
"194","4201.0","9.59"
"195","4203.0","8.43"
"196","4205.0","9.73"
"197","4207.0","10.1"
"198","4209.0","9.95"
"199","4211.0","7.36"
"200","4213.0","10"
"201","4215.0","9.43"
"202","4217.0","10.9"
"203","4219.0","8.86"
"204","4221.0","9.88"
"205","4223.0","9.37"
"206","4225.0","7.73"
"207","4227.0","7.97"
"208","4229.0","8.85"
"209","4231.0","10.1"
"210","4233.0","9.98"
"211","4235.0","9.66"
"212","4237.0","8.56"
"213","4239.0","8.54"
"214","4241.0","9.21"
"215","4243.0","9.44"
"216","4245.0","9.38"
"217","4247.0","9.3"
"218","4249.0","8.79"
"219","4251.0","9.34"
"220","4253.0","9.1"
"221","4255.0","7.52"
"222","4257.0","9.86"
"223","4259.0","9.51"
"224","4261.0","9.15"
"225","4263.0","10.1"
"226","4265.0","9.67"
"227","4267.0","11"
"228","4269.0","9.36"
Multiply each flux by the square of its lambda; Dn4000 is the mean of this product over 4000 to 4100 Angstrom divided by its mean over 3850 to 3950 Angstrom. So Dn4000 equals 1.3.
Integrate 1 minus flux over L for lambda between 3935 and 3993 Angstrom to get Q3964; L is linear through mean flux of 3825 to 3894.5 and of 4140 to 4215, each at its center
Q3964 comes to 2.16 Angstrom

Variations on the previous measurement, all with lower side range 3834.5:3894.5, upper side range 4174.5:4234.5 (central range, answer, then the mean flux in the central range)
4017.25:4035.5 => -4.1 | 10.6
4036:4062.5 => -4.4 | 10.2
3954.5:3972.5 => 3.3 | 6.85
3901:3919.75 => -2.0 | 9.07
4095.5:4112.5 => 4.2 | 6.73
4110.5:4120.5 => 0.4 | 8.67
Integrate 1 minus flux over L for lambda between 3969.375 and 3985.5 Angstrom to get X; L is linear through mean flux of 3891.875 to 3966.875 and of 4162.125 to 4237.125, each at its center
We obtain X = 1.9 Angstrom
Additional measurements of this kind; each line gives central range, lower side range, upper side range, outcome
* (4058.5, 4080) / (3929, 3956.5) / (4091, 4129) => -4.7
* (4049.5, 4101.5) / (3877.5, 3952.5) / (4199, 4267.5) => -3.6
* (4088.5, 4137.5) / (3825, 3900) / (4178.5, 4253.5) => 3.8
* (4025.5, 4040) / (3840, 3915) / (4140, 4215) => -3.4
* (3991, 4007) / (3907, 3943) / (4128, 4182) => -2.2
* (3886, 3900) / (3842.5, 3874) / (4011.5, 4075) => 3.9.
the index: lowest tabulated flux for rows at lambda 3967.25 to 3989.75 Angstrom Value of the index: 4.95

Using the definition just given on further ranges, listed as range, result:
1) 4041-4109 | 3.31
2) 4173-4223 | 7.36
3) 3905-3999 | 4.76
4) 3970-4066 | 5.74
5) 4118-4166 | 7.21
